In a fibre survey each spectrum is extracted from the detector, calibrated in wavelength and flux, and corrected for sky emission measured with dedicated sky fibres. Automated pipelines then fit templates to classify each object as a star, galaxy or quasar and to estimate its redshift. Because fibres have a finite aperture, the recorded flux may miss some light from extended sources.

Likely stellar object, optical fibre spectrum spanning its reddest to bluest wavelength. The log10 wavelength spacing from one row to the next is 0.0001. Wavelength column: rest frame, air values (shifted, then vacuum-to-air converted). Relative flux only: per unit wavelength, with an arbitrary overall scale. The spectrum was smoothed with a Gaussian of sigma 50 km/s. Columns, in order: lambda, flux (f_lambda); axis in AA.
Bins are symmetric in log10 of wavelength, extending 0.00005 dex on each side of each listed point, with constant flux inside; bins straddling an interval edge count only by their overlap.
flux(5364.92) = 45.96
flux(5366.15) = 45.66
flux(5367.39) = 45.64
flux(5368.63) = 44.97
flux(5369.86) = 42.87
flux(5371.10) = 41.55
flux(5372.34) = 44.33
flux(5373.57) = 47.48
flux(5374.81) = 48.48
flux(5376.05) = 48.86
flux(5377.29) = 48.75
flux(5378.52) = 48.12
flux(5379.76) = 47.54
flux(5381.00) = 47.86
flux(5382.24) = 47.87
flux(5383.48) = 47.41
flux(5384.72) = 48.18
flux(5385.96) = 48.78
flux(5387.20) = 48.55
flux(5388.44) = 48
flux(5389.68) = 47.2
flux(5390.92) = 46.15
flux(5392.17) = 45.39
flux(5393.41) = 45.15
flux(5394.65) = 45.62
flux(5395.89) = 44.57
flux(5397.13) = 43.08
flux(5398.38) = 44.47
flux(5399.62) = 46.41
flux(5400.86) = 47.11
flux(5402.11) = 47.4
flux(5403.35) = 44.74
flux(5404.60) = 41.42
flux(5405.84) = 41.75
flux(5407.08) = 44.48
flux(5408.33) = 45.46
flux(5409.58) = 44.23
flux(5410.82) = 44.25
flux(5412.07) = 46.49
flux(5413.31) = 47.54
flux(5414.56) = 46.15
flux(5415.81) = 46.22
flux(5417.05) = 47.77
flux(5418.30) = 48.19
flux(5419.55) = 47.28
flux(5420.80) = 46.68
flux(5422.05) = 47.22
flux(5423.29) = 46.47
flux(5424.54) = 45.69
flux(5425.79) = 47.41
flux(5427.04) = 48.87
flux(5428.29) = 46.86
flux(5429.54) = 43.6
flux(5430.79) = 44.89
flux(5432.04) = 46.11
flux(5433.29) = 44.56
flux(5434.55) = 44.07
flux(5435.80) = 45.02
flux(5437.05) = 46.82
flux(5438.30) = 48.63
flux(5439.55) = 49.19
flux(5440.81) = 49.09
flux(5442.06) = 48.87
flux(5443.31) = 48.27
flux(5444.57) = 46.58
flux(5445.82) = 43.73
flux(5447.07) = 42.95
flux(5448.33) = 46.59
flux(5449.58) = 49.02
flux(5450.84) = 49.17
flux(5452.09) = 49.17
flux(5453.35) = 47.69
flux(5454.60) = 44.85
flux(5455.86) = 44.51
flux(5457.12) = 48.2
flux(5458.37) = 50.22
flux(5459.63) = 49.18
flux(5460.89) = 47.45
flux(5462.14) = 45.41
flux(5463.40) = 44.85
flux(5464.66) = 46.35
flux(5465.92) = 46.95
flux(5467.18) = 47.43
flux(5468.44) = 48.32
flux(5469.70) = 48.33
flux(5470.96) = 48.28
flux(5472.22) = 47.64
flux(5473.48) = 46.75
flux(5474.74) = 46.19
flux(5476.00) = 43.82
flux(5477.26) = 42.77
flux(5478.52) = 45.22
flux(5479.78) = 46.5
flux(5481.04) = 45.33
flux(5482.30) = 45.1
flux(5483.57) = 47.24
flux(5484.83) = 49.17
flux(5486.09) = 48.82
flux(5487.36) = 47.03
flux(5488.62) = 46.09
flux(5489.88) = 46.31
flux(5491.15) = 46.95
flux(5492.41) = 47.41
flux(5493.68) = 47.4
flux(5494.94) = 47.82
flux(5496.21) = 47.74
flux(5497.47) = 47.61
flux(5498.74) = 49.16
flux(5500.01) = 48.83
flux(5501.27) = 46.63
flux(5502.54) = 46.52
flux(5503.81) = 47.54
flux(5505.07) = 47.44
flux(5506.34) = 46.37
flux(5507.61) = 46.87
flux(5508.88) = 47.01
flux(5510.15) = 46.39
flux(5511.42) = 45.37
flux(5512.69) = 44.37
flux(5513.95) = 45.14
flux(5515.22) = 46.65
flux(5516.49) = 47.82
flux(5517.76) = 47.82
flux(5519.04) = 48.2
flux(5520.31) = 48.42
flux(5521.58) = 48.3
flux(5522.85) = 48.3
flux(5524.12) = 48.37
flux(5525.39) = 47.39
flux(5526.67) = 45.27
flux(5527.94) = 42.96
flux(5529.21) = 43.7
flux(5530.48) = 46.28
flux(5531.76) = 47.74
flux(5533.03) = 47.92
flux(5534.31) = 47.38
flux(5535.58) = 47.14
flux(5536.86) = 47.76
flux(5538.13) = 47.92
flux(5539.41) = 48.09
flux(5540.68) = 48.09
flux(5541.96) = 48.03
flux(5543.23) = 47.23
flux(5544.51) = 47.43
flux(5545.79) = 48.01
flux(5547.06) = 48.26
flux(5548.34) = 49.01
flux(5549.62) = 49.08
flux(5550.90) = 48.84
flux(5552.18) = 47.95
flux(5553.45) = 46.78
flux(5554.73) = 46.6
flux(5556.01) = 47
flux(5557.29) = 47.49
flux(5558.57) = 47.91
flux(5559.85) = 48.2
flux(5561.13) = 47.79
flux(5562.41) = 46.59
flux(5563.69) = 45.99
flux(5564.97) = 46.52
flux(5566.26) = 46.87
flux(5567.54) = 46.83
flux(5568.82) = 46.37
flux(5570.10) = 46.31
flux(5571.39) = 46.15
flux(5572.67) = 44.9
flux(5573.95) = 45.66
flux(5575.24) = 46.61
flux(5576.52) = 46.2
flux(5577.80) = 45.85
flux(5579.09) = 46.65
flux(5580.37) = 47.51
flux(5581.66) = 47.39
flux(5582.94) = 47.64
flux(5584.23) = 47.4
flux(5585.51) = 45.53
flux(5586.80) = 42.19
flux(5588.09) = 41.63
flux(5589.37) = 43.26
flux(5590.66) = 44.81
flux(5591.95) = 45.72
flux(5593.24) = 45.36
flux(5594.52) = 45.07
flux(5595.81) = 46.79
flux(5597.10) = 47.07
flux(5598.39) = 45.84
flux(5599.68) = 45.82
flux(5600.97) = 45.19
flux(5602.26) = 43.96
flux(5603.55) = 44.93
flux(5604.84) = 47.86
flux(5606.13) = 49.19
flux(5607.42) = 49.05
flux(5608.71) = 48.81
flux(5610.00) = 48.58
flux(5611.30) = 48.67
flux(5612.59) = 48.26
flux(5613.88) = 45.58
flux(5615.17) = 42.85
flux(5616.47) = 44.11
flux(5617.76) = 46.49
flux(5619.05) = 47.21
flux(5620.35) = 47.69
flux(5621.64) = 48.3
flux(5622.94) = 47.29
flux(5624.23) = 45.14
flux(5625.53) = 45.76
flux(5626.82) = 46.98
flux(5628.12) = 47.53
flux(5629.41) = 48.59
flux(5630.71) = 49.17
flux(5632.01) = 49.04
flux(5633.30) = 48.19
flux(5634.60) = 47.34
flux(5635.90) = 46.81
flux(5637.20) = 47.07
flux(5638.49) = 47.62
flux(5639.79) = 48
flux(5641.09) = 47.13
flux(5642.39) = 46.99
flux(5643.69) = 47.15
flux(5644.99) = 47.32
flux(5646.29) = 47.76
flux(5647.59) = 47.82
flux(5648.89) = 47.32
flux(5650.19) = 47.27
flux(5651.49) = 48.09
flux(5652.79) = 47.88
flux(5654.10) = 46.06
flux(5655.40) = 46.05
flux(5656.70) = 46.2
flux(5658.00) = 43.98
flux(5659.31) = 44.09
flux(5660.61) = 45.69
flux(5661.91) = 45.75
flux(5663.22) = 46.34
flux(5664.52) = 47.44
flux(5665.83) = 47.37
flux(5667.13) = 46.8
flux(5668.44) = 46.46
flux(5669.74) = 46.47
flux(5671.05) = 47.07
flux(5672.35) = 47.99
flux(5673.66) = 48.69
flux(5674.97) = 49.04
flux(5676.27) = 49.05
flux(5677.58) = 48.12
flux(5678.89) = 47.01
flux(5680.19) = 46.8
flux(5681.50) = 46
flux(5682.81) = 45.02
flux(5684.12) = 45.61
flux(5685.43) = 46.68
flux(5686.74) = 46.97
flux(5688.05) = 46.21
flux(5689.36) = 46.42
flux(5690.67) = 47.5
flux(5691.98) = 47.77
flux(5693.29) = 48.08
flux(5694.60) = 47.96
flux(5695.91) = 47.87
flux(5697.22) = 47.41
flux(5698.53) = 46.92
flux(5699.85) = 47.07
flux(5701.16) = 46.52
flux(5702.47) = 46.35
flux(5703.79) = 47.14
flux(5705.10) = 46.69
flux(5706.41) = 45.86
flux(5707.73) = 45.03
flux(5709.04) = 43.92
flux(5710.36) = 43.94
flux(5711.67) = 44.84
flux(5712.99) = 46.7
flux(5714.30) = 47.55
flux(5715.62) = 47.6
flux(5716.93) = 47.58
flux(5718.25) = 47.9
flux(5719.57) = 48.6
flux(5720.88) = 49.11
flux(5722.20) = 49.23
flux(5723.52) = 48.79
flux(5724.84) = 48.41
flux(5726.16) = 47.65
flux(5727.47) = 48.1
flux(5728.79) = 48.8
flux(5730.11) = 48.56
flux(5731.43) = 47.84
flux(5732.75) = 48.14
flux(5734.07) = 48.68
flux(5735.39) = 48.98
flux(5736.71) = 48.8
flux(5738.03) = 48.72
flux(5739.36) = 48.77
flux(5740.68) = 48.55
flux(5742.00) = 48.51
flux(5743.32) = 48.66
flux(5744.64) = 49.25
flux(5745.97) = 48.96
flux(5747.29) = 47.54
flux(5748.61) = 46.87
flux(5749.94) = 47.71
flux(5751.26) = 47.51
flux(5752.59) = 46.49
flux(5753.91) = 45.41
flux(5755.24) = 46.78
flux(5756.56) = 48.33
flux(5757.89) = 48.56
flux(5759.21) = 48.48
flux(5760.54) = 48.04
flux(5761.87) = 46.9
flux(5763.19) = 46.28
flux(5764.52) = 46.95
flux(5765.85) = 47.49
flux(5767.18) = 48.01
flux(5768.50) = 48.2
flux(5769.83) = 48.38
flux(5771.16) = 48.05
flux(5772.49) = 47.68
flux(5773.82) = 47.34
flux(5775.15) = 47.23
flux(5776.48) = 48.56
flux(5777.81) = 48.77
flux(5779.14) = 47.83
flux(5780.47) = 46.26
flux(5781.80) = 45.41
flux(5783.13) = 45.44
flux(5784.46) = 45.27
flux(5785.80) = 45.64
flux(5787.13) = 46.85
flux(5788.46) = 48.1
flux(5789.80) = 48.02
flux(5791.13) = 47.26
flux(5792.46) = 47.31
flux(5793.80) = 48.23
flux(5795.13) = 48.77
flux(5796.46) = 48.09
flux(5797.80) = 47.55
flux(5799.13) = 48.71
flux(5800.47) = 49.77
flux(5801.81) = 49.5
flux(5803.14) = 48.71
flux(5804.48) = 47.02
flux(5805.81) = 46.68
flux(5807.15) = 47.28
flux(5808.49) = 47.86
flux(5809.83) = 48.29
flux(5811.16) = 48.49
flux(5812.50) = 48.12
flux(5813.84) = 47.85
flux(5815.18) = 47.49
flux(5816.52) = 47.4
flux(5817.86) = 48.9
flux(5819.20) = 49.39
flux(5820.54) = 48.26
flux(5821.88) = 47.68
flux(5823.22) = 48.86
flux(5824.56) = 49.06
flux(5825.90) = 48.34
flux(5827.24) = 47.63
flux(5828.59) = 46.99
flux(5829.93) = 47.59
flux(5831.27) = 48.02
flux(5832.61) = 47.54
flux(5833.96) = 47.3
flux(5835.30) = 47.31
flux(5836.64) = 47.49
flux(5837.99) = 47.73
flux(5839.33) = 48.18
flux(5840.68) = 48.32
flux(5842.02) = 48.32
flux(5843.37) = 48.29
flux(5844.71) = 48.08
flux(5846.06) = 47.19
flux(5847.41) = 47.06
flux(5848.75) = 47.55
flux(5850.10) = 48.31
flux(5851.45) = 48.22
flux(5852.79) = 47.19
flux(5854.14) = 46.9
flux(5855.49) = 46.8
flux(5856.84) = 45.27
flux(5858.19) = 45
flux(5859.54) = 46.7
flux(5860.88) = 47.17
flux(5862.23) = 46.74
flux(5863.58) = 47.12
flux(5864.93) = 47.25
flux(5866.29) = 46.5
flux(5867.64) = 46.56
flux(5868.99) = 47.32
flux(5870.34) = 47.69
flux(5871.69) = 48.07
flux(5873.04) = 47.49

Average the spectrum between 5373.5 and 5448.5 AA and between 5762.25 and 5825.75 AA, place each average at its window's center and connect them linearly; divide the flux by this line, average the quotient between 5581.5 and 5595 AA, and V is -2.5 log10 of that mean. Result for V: 0.05 mag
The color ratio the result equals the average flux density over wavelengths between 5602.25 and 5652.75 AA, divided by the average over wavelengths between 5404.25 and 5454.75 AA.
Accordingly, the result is 1.02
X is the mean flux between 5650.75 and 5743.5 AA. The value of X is 47.2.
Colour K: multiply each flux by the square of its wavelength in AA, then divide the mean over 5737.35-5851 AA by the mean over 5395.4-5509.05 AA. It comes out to 1.2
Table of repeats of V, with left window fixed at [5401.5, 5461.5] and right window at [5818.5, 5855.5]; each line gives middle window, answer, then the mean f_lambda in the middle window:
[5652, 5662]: 0.035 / 45.7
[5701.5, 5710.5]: 0.041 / 45.7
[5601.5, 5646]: -0.001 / 47.2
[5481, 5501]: -0.017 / 47.4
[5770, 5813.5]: 0.002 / 47.6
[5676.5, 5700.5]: 0.008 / 47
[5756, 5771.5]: -0.004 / 47.8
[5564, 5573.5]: 0.016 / 46.2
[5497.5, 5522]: -0.008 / 47.1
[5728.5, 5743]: -0.024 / 48.6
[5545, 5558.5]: -0.023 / 47.9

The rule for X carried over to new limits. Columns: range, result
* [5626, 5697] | 47.1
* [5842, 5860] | 47.2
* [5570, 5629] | 46.2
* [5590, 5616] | 46.4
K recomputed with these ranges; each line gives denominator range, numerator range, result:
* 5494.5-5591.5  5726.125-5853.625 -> 1.11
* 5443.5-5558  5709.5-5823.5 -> 1.12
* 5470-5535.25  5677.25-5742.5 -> 1.09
